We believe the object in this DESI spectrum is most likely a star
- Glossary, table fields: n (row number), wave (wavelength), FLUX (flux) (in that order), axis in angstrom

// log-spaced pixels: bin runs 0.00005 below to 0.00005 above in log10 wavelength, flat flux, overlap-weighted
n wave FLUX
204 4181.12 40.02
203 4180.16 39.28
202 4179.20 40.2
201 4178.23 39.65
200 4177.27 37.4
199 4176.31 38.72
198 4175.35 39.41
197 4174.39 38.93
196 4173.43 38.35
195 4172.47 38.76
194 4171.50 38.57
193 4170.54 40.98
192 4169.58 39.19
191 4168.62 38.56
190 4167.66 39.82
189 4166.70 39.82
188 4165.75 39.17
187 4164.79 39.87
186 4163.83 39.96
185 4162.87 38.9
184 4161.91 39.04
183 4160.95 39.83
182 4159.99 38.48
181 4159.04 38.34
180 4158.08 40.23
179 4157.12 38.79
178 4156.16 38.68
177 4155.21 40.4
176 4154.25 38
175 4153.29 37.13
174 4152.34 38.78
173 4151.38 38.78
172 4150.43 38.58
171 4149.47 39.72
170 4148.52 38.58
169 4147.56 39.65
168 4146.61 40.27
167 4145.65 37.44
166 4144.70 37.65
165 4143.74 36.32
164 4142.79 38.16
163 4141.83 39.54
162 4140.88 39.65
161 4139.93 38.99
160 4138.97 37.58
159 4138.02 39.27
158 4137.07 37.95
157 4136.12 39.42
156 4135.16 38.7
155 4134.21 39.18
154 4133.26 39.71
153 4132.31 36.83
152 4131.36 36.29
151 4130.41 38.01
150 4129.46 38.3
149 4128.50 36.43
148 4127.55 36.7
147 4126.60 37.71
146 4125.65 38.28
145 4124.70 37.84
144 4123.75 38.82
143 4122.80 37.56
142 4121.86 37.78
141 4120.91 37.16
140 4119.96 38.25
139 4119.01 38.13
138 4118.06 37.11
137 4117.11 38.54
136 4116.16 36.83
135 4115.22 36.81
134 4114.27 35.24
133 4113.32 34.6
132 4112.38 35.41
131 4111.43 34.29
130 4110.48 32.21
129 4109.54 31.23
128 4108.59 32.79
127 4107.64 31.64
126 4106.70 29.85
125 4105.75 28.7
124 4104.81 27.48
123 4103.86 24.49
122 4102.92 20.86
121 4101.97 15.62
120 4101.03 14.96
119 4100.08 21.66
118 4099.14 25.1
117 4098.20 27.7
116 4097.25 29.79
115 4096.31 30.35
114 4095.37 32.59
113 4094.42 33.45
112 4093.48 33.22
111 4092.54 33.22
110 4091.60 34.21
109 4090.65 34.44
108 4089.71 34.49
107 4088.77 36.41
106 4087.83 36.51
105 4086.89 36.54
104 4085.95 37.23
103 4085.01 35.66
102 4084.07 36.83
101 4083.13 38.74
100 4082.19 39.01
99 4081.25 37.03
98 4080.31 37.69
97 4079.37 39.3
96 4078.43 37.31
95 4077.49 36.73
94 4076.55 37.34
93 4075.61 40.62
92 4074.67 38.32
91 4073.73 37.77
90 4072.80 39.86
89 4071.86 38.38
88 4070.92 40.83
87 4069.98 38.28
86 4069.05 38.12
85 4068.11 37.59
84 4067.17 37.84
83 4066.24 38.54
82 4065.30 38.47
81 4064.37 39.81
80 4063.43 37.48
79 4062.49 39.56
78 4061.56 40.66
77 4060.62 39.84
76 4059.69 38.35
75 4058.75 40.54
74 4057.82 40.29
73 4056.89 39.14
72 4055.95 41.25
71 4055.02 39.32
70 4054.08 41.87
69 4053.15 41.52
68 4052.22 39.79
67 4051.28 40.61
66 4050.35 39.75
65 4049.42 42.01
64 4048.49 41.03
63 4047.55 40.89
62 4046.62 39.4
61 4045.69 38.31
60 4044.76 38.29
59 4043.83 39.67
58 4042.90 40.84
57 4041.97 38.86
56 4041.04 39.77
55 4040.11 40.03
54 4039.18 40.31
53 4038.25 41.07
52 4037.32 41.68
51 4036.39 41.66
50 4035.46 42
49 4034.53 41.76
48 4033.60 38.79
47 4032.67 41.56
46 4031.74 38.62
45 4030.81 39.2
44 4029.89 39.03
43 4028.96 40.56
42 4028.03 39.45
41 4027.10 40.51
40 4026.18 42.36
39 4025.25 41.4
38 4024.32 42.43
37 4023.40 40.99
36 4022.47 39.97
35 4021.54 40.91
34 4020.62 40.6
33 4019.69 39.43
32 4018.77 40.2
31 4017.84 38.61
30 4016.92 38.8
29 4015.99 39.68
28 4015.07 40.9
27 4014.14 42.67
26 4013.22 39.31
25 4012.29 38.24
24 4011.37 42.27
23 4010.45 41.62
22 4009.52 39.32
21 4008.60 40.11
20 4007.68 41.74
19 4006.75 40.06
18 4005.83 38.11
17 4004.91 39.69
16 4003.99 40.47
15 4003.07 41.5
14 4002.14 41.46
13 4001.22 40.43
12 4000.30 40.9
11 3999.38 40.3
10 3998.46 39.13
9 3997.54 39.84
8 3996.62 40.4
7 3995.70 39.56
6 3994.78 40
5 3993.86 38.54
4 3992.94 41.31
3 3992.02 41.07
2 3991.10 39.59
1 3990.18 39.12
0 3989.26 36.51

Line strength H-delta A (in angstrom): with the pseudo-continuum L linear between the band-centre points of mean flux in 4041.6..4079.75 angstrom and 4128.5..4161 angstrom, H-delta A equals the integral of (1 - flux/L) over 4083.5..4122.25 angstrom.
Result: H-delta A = 6.7 angstrom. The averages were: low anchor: 39.4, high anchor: 38.6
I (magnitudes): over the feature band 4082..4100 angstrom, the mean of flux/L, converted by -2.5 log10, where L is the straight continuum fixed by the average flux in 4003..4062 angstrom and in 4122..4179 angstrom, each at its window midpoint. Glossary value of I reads 0.174 mag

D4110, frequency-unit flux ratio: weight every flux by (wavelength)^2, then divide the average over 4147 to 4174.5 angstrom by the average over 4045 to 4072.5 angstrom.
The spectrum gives 1.0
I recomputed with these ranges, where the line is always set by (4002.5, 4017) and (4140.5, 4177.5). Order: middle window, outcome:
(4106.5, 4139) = 0.07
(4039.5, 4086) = 0.02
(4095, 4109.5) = 0.44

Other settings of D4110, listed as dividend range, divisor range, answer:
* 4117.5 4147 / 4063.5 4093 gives 1.04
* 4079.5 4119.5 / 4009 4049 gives 0.83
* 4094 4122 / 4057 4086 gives 0.82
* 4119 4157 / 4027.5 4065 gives 1.00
